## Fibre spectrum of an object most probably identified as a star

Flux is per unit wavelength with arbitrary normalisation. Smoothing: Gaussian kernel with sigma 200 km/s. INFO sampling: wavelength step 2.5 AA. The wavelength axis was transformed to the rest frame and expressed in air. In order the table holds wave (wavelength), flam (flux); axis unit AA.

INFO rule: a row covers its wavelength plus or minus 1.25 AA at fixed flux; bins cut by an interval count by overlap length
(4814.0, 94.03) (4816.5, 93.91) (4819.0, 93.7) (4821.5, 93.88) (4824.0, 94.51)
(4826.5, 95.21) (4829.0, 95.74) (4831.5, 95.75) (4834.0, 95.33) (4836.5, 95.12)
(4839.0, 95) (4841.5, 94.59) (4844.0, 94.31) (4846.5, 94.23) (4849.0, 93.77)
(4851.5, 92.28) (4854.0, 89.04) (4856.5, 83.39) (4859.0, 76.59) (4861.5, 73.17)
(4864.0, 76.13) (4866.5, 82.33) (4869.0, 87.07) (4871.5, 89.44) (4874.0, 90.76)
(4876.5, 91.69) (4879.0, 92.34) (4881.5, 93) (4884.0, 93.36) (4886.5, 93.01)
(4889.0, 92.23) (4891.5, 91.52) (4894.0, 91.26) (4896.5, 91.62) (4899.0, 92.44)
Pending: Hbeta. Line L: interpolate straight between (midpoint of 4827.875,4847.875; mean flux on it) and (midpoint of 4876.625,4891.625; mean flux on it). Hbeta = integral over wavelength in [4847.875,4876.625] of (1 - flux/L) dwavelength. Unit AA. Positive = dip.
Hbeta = 2.62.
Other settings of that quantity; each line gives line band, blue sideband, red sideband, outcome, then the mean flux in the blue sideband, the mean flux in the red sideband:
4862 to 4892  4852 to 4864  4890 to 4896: -0.8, 80.8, 91.5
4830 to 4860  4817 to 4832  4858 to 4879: -0.7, 94.7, 84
